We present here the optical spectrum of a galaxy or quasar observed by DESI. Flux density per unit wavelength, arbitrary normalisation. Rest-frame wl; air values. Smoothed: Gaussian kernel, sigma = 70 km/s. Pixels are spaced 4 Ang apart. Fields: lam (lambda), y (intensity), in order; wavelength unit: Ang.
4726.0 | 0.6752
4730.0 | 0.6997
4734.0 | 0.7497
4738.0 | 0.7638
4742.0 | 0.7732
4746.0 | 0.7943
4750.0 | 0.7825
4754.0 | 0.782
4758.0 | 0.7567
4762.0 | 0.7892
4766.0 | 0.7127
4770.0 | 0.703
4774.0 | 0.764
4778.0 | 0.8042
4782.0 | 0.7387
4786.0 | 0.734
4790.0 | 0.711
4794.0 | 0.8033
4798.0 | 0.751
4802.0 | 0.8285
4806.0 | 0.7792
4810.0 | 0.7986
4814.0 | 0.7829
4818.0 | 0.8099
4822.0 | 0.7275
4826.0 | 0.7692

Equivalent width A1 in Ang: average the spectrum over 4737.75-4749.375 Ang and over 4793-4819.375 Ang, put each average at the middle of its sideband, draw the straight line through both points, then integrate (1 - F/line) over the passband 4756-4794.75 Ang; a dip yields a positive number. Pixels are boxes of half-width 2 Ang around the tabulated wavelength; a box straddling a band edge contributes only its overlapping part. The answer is 1.8 Ang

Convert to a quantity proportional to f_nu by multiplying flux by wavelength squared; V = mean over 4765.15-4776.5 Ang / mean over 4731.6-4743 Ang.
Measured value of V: 1.0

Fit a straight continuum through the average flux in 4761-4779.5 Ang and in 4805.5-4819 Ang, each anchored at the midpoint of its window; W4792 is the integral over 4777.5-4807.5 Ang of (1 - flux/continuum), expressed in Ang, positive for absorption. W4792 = 0.3 Ang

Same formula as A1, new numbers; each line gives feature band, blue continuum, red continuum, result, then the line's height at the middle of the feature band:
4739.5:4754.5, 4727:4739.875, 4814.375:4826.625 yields -0.9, 0.739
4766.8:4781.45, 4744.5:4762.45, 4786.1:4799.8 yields 0.3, 0.765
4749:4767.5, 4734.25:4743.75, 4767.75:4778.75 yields -0.2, 0.757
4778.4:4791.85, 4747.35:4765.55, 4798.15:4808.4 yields 0.8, 0.786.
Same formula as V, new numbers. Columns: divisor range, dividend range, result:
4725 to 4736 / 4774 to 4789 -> 1.09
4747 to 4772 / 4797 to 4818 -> 1.07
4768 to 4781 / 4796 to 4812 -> 1.06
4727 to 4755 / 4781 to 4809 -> 1.03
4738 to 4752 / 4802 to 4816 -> 1.04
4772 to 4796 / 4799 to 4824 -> 1.05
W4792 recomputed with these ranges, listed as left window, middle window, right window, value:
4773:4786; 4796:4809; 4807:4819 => 0.0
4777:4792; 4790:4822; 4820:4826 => -1.8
